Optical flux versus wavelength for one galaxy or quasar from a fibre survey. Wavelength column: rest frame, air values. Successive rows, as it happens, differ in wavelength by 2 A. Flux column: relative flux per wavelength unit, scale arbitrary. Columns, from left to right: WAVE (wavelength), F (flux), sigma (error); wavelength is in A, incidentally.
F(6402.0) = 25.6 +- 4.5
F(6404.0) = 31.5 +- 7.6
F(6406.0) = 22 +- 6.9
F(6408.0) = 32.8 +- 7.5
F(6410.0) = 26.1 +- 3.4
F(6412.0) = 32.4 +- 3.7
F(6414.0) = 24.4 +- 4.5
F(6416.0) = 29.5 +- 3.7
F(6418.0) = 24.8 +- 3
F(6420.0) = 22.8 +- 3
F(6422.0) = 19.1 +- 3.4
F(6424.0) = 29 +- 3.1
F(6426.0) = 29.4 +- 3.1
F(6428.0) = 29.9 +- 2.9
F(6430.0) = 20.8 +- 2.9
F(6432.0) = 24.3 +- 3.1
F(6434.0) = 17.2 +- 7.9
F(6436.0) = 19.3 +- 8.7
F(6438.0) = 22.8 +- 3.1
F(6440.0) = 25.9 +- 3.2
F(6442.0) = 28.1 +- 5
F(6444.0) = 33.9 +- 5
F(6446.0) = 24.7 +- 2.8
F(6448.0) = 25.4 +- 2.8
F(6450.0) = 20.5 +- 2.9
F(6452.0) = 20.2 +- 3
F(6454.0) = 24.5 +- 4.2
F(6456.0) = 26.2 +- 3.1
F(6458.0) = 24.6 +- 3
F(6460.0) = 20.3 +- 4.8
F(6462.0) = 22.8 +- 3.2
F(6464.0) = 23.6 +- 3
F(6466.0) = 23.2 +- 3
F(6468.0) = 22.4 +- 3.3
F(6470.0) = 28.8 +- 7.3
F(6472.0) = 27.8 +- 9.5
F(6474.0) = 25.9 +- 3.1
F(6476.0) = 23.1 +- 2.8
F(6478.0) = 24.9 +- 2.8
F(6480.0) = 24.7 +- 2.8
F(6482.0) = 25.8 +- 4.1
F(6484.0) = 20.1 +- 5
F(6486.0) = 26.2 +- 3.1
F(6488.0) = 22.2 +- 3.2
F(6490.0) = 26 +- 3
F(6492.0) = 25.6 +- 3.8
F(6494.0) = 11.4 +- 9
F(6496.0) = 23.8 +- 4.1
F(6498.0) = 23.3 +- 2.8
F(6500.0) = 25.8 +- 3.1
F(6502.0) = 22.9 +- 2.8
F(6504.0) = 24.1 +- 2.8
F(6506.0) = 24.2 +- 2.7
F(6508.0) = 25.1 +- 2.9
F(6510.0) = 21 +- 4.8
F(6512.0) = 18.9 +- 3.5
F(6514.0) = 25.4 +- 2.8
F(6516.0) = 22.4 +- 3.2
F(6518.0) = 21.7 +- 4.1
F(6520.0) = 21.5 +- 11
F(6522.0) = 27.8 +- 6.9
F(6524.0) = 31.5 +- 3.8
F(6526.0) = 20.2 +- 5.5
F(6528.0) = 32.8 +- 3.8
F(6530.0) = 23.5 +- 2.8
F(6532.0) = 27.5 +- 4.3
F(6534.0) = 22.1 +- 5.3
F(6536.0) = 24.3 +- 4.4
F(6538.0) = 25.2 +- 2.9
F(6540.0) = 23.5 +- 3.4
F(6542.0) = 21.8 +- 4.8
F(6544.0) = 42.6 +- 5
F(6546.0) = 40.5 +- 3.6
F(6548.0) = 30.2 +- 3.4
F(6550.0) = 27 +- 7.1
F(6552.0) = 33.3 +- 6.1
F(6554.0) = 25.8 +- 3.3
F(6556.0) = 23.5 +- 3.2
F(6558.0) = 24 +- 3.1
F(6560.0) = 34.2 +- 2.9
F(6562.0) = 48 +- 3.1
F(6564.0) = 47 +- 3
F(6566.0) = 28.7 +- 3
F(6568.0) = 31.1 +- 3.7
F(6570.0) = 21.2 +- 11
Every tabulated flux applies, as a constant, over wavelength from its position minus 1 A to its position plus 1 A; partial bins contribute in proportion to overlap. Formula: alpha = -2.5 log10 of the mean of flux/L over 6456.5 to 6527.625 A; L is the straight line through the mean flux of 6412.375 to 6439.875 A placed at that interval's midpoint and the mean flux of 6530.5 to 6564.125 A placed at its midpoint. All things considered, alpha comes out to 0.155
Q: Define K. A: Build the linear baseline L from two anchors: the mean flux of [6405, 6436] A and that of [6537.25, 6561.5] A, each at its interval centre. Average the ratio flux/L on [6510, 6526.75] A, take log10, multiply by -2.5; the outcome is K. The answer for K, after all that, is 0.21 mag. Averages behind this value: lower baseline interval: 25.4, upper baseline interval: 29.7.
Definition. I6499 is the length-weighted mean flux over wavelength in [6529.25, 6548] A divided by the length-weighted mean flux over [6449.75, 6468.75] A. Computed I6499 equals 1.22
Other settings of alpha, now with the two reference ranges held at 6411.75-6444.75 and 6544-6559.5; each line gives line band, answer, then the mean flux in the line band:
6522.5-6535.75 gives 0.121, 26.2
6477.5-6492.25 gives 0.133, 24.4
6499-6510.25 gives 0.178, 24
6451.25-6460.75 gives 0.135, 23.3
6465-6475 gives 0.055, 25.6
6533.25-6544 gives 0.179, 25.2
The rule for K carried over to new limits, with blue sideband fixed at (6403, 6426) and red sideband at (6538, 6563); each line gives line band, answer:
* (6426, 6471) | 0.15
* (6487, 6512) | 0.28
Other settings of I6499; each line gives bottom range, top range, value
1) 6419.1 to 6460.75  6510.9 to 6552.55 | 1.10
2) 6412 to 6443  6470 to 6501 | 0.97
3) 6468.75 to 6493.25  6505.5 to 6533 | 0.98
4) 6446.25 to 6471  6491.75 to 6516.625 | 0.96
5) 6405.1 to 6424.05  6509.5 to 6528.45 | 0.92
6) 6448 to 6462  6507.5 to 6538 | 1.06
